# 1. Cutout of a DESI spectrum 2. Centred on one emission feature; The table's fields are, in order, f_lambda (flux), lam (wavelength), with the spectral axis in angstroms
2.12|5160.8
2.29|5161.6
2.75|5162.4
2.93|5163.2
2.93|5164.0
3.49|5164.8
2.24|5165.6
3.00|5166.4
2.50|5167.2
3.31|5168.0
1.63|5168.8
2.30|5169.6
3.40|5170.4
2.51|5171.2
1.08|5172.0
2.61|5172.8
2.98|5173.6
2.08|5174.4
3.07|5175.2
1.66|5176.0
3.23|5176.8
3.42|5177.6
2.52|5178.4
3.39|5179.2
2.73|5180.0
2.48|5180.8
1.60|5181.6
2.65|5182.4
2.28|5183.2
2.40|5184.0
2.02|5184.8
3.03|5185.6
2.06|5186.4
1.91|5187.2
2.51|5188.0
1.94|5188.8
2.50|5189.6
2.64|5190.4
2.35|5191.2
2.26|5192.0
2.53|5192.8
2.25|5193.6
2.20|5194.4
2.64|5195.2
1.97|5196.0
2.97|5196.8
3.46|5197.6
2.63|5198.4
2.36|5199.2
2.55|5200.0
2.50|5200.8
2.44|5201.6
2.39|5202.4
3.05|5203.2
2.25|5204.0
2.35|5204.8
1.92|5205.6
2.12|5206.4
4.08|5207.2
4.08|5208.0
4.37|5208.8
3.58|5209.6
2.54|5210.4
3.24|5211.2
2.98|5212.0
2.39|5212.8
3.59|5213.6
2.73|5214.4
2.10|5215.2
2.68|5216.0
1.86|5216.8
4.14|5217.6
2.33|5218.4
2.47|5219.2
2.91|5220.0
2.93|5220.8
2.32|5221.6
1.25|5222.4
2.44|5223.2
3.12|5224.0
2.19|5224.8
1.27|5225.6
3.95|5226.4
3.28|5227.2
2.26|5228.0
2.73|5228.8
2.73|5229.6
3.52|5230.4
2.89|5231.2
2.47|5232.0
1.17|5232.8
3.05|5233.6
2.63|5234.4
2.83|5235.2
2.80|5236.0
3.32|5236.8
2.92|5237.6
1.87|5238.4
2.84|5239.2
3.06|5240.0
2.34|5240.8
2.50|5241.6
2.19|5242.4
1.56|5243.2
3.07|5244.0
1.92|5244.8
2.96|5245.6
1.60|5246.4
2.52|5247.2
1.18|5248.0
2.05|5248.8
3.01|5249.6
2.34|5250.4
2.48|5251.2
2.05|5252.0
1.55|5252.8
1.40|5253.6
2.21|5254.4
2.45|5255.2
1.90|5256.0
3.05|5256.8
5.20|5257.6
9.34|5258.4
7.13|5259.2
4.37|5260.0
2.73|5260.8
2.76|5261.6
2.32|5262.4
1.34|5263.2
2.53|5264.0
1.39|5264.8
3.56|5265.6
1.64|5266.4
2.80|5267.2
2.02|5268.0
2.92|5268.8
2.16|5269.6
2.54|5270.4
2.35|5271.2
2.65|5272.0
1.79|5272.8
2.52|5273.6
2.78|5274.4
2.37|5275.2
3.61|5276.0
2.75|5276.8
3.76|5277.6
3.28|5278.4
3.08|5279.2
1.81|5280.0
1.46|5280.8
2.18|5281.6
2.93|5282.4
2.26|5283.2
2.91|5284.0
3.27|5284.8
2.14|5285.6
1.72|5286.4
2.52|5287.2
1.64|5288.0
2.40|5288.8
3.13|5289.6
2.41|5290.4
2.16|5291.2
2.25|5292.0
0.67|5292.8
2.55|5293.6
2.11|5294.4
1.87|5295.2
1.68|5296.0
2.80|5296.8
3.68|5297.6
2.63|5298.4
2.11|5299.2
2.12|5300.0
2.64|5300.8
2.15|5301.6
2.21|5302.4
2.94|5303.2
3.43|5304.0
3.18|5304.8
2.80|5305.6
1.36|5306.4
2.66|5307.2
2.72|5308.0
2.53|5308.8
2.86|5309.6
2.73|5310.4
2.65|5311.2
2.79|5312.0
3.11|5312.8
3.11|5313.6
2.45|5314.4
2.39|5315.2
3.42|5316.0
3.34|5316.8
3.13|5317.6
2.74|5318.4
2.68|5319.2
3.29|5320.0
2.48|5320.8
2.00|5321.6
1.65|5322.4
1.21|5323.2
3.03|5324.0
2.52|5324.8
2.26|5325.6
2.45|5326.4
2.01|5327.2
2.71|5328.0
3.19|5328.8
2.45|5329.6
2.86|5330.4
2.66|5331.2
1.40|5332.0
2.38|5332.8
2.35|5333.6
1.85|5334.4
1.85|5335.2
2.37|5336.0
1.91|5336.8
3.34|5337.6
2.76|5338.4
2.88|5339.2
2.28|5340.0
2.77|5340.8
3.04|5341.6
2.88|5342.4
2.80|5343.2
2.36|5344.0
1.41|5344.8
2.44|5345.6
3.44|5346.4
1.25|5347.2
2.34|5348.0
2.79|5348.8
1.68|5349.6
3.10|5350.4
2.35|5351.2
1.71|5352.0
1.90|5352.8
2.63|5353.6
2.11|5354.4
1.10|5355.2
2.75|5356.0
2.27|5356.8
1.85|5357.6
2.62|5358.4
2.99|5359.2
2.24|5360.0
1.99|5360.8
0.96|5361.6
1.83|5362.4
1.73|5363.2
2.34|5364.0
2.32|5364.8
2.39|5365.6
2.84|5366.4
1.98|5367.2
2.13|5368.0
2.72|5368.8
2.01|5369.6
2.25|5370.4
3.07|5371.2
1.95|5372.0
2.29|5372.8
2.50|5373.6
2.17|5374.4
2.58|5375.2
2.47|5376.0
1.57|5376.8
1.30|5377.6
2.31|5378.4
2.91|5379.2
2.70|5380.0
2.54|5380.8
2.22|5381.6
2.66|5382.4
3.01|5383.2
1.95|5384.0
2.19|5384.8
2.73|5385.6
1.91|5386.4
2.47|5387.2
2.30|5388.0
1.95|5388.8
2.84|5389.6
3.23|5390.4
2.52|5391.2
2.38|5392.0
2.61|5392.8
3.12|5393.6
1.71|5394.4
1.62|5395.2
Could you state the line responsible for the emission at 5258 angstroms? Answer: [O III]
